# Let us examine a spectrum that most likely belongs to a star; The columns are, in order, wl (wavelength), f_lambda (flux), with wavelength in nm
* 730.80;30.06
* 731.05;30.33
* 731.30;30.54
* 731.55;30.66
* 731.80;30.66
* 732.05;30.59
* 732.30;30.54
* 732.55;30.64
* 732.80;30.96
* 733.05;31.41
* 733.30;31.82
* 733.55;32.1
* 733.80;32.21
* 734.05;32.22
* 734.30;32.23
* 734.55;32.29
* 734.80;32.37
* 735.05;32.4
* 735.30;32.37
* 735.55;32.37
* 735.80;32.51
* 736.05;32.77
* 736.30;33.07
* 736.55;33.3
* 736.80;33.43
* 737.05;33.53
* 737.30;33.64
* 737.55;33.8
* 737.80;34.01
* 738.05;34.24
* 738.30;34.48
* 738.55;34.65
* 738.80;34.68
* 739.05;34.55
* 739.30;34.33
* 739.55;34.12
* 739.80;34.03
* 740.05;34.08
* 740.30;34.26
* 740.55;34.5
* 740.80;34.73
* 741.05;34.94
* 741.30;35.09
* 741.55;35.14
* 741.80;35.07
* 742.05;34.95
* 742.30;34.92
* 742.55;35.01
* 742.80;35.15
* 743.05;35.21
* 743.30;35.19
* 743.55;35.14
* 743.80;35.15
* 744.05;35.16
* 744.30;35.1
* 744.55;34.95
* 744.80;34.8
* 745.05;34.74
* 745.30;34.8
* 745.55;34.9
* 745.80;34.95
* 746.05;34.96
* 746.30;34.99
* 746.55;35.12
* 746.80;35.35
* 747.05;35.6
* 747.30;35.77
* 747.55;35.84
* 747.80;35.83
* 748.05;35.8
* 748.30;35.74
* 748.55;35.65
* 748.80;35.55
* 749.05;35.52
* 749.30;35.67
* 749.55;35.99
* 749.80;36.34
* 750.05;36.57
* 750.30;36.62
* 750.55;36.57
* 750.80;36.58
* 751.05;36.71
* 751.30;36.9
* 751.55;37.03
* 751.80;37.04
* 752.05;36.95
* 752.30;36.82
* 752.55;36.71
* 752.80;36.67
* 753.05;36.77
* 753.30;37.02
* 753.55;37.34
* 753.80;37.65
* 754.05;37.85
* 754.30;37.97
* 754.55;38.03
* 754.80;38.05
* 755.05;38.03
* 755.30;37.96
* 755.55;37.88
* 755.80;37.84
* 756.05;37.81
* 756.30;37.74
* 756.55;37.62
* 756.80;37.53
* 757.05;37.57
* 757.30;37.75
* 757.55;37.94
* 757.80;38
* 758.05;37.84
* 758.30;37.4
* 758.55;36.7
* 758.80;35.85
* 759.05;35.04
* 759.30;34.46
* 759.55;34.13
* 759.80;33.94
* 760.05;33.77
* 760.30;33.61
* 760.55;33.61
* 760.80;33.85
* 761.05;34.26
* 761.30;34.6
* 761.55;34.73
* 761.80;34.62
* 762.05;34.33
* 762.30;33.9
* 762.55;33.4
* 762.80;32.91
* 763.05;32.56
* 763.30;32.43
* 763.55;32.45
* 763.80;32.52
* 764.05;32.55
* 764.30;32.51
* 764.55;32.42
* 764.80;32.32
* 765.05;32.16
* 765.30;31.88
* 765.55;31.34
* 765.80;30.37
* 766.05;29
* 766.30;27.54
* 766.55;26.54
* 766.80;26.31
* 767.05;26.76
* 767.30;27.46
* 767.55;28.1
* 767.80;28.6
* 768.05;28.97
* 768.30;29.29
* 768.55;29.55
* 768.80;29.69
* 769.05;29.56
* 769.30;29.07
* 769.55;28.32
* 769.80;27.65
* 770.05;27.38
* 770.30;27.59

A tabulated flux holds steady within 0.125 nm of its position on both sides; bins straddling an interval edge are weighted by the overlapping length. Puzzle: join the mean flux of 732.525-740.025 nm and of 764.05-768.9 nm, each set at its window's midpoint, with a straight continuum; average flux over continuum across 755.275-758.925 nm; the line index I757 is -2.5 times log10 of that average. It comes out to -0.220 mag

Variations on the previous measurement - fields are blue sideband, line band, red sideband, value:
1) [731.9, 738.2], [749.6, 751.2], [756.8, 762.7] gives -0.071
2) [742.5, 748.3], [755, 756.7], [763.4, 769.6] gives -0.163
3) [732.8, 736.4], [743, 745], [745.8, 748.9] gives -0.013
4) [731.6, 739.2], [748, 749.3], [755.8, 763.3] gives -0.046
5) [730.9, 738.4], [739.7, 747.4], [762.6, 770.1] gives -0.110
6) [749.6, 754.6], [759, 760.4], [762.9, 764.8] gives -0.001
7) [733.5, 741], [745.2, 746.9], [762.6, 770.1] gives -0.083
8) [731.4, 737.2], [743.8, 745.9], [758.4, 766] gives -0.077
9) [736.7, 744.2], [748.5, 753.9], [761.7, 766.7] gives -0.101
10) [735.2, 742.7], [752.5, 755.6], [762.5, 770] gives -0.178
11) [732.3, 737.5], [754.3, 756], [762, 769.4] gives -0.215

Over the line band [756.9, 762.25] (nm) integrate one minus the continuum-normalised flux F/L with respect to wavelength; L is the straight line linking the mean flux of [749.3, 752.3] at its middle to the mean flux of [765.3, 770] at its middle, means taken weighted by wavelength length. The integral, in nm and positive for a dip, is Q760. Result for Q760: -0.48 nm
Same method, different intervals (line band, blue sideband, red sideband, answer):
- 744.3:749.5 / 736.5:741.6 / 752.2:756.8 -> 0.09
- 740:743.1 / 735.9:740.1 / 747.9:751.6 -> -0.02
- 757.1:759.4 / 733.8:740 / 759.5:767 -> -0.31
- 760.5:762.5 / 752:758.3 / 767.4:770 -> -0.05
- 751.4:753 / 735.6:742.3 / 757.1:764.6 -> -0.12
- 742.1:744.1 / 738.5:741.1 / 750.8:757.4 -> 0.00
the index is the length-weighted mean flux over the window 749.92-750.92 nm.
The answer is 36.6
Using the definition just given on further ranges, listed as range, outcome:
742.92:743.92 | 35.2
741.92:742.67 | 35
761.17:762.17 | 34.6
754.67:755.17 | 38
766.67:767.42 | 26.8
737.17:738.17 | 33.9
